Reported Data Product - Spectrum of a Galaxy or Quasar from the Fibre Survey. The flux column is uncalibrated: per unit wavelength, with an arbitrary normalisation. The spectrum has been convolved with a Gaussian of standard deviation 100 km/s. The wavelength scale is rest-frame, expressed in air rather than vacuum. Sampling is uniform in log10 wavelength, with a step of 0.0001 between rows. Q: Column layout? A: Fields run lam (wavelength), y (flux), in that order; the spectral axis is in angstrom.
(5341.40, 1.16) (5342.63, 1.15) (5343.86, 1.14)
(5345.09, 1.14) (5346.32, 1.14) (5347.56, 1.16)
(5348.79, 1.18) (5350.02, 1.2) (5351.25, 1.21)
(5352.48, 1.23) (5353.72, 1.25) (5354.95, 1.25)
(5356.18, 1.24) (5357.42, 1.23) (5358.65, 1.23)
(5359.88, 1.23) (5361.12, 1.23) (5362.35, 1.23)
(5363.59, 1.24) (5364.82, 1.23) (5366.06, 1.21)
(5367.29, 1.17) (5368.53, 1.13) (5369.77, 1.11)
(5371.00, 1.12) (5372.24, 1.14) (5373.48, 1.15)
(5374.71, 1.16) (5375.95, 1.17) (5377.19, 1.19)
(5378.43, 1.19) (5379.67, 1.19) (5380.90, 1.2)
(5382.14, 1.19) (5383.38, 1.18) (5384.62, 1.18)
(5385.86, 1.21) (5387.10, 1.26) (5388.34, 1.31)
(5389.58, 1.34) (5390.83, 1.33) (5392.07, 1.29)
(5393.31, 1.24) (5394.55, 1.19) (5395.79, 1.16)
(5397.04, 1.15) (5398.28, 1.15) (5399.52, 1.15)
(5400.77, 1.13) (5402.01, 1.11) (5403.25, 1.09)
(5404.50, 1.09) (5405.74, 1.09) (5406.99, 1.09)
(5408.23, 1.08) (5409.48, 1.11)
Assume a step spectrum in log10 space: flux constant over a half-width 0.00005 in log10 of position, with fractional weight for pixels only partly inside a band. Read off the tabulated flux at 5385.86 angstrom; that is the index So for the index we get 1.21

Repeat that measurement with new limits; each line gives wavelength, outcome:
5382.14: 1.19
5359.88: 1.23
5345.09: 1.14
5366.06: 1.21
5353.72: 1.25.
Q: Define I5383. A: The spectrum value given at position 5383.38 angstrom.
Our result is 1.18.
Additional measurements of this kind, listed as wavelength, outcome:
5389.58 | 1.34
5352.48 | 1.23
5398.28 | 1.15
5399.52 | 1.15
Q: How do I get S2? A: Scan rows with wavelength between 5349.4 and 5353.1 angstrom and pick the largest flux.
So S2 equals 1.23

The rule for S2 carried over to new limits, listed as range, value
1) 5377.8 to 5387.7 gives 1.26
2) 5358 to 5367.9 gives 1.24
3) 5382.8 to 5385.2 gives 1.18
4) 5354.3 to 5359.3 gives 1.25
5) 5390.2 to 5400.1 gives 1.33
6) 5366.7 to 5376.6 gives 1.17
